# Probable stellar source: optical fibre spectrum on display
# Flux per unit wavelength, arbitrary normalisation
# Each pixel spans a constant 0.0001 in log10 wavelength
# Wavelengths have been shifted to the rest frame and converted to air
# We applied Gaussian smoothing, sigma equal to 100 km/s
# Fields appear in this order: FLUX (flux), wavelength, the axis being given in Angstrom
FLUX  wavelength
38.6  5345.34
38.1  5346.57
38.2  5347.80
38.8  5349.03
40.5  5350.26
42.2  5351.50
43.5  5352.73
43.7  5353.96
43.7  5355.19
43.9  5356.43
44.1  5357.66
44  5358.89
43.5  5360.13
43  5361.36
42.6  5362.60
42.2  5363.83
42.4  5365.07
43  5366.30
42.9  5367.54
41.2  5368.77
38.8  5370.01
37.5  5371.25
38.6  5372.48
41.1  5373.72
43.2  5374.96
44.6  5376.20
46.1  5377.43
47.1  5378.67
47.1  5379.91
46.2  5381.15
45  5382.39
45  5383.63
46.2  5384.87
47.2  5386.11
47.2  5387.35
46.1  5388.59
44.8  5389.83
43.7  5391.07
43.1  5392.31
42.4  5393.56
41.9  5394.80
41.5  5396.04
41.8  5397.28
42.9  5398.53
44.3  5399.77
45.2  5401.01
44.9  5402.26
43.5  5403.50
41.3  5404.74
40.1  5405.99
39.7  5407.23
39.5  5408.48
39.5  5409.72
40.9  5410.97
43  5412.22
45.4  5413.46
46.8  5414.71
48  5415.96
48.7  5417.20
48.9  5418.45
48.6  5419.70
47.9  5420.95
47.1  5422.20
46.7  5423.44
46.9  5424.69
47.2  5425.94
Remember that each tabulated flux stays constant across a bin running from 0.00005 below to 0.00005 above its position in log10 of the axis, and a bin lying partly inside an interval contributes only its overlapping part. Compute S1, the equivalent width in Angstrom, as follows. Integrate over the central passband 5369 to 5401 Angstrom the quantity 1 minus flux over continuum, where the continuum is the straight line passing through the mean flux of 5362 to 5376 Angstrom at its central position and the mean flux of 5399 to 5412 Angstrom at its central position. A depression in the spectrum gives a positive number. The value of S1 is -1.6 Angstrom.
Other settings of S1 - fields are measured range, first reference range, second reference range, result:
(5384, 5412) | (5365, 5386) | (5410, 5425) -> 1.18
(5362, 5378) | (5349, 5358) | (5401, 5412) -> 0.19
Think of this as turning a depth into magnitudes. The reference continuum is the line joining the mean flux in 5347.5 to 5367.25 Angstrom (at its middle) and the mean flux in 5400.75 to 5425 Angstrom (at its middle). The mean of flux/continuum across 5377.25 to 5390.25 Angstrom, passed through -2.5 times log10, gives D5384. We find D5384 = -0.06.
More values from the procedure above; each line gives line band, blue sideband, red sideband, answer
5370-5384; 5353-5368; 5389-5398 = -0.01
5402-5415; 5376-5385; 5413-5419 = 0.13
